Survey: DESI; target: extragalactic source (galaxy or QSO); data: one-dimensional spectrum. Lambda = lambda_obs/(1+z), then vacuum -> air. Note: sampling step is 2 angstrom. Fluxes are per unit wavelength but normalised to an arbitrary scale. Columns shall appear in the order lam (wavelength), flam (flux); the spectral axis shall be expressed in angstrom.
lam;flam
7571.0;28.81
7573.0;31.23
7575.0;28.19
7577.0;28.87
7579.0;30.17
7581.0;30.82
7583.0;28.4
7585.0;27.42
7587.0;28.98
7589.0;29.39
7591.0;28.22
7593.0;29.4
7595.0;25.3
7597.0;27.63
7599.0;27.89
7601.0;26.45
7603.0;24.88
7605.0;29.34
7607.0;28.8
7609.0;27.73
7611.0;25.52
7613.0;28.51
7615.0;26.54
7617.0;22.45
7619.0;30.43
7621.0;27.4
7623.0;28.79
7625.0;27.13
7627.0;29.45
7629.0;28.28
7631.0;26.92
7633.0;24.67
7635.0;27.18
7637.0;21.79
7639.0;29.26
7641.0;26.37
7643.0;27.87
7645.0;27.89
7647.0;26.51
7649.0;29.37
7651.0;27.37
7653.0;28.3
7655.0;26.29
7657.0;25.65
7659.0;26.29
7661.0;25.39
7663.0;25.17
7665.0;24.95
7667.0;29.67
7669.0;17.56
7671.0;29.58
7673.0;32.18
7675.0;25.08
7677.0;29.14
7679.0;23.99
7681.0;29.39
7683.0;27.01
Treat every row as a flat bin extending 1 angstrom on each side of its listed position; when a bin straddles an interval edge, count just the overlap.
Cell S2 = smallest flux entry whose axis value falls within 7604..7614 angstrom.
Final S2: 25.52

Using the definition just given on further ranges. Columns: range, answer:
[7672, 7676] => 25.08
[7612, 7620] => 22.45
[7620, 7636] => 24.67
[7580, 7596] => 25.3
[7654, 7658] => 25.65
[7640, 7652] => 26.37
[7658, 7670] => 17.56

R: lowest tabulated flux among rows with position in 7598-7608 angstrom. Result 24.88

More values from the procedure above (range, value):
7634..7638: 21.79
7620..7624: 27.4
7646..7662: 25.39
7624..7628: 27.13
